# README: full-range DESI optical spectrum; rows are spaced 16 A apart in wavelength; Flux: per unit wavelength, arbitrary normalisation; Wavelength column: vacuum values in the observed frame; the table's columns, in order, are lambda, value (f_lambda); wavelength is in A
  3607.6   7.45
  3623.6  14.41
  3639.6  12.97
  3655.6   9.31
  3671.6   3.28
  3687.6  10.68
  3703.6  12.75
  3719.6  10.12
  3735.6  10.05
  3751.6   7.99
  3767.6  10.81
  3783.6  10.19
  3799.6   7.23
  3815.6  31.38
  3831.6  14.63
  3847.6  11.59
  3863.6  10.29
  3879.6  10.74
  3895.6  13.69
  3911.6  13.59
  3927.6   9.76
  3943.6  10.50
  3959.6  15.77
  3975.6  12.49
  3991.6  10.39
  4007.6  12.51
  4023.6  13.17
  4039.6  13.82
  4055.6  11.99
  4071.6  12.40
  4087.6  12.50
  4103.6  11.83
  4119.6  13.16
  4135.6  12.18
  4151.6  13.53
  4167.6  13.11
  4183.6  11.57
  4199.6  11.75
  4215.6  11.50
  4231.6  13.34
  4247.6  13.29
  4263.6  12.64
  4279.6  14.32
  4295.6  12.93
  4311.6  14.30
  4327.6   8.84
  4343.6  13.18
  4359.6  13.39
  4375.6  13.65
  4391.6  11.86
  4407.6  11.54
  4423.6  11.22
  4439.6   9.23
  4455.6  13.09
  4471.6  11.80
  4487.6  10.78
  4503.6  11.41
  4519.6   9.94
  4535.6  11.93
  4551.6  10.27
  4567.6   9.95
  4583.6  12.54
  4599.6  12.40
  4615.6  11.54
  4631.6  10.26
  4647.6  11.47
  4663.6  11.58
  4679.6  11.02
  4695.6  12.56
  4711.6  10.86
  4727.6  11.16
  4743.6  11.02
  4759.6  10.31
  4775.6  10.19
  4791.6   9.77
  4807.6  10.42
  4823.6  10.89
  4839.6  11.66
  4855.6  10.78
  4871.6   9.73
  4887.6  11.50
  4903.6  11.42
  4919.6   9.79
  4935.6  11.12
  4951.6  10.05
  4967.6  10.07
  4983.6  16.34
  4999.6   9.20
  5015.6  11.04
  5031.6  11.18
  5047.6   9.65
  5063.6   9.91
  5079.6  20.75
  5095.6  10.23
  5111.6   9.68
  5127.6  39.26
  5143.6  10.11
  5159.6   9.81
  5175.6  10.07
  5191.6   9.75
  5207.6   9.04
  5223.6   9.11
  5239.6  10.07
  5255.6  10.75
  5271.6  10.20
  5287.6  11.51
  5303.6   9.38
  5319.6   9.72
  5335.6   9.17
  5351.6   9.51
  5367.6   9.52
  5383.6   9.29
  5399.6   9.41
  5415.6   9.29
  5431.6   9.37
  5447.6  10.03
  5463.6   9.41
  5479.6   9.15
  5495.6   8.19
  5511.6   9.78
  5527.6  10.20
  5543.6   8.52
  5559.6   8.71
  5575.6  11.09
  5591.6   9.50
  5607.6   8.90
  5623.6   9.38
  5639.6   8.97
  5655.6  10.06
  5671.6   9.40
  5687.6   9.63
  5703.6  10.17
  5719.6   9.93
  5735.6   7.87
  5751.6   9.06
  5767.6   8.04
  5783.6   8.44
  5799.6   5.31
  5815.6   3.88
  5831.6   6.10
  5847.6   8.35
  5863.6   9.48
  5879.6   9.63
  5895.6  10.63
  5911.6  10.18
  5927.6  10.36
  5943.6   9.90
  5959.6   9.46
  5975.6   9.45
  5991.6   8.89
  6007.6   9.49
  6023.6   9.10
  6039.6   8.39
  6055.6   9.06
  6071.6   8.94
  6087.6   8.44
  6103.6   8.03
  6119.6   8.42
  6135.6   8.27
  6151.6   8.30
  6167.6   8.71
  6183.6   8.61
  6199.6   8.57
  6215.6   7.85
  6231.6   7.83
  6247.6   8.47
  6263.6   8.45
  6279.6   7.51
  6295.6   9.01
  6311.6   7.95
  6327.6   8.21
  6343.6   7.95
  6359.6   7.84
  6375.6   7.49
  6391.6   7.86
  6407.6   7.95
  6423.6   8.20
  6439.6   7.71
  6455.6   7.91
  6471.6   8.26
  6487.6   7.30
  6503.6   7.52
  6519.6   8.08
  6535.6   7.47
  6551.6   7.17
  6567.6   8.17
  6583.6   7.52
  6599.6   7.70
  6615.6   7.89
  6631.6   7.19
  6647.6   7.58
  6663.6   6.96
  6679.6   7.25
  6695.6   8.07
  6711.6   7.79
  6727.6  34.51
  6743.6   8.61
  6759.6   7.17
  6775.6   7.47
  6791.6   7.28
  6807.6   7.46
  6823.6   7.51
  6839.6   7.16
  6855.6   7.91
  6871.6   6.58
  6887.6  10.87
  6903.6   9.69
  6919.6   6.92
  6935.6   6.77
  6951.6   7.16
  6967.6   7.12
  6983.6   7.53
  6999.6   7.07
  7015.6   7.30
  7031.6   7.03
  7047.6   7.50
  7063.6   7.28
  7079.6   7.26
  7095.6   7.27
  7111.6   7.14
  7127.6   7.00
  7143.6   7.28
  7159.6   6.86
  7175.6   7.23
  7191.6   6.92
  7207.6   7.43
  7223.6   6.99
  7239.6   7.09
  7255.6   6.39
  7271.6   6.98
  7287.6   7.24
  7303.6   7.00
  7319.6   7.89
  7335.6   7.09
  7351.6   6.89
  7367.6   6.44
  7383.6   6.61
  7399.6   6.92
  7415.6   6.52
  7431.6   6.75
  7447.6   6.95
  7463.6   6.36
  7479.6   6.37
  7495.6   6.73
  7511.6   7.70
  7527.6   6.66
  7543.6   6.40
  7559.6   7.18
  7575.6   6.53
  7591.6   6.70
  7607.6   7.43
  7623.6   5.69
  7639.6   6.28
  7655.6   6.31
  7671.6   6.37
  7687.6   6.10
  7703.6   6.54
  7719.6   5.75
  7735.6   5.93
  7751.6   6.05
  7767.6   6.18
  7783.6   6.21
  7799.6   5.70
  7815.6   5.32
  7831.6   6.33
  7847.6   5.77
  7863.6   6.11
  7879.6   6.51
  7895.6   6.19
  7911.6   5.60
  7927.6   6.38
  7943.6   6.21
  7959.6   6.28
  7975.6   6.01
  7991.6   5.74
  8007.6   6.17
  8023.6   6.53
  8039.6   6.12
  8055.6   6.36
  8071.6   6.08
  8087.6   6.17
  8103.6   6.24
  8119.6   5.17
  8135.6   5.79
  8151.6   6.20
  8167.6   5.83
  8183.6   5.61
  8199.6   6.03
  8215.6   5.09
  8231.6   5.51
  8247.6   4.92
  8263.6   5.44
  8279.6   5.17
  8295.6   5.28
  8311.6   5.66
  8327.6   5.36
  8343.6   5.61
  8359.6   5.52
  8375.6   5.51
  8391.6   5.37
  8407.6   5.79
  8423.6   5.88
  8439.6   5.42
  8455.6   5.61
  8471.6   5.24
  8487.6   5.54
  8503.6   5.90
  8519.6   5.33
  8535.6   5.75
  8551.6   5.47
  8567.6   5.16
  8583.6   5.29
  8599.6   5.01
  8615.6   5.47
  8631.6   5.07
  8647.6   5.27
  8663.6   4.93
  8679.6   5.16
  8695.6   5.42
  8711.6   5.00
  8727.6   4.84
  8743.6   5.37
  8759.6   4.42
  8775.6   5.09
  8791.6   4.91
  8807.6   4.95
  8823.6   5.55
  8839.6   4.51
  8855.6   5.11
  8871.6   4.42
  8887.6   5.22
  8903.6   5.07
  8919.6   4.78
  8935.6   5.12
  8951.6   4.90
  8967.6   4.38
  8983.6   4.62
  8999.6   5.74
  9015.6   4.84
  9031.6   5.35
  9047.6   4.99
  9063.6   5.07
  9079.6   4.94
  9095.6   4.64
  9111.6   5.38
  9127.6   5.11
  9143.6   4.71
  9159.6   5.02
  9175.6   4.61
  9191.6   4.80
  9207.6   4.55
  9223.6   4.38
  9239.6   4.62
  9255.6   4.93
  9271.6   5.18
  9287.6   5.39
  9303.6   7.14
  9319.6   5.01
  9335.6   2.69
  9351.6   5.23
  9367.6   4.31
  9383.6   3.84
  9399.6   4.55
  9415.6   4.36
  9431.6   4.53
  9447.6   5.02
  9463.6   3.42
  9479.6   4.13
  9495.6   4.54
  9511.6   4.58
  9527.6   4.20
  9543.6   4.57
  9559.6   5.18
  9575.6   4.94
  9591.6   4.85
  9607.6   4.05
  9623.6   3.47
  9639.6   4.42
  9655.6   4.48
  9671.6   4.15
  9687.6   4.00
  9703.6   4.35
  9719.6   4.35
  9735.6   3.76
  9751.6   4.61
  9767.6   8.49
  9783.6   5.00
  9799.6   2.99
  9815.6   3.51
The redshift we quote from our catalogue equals 0.025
